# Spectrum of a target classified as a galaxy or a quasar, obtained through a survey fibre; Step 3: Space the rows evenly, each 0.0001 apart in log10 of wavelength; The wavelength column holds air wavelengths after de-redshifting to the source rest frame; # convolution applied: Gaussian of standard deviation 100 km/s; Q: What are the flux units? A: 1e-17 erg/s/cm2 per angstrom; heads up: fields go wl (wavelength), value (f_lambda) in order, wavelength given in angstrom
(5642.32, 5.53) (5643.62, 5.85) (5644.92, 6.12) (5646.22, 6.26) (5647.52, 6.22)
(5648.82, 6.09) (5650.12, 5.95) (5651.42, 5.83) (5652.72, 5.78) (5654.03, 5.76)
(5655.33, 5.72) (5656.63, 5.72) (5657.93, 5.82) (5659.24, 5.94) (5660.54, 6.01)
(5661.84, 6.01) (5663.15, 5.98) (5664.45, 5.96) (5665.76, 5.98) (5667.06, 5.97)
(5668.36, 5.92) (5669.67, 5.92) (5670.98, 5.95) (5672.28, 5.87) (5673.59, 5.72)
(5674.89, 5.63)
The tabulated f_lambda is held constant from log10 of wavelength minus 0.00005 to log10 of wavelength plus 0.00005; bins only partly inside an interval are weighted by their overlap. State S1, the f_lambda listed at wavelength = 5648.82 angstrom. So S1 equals 6.09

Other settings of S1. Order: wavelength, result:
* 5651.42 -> 5.83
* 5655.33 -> 5.72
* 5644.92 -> 6.12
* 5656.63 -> 5.72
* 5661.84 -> 6.01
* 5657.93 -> 5.82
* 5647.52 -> 6.22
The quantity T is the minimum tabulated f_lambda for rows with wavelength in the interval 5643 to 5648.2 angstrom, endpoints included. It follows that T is 5.85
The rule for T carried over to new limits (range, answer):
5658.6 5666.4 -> 5.94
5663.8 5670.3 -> 5.92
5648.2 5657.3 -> 5.72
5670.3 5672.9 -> 5.87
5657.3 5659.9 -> 5.82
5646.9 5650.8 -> 5.95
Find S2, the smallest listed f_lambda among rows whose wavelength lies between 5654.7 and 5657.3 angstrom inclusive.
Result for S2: 5.72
